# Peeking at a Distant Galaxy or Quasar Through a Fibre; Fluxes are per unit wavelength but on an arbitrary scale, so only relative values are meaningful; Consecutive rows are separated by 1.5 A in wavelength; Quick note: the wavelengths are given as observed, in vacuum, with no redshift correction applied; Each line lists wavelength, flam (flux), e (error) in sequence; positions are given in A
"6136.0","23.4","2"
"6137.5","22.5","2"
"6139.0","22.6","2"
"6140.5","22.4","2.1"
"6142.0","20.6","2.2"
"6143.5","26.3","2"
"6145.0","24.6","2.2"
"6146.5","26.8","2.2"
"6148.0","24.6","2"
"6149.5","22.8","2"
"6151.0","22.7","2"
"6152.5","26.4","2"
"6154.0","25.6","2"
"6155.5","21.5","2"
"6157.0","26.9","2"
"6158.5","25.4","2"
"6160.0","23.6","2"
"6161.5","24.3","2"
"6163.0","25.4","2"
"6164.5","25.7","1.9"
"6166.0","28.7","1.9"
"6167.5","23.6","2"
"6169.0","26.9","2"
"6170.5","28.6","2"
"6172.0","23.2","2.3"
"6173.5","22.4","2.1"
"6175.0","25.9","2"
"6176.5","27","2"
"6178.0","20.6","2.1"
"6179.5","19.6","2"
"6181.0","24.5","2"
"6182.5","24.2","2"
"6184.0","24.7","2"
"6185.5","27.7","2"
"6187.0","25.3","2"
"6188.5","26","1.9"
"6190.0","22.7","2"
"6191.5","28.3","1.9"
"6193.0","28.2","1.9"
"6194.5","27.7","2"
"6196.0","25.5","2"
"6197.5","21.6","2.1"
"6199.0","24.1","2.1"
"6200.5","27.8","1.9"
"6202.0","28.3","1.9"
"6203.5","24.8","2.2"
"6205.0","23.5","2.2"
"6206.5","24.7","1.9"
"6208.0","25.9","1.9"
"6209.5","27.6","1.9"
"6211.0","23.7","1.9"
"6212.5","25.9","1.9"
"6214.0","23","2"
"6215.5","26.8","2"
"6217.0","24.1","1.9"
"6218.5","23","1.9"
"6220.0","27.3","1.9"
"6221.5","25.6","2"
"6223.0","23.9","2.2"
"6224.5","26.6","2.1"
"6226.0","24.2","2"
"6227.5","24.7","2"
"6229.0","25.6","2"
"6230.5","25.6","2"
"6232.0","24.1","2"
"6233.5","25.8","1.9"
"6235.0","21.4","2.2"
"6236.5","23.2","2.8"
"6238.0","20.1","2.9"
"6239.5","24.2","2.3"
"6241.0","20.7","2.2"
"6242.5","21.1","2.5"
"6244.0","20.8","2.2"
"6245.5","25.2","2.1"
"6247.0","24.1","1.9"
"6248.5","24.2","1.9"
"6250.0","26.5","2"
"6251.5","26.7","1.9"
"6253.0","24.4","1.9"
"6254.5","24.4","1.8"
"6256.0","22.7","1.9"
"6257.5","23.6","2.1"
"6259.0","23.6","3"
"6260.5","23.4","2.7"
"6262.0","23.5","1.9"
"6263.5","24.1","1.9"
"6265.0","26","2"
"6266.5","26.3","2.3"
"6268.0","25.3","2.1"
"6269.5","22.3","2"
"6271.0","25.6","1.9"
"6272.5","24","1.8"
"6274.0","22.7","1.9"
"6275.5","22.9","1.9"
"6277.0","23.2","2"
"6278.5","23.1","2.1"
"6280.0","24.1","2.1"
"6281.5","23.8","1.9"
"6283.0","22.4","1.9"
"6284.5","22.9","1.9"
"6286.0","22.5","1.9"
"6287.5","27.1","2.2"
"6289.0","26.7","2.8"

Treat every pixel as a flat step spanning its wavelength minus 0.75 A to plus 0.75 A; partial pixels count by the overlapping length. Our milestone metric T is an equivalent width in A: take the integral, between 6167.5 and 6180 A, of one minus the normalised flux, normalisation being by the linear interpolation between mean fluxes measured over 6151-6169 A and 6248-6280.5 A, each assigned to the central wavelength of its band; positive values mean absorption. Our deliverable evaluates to 0.4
